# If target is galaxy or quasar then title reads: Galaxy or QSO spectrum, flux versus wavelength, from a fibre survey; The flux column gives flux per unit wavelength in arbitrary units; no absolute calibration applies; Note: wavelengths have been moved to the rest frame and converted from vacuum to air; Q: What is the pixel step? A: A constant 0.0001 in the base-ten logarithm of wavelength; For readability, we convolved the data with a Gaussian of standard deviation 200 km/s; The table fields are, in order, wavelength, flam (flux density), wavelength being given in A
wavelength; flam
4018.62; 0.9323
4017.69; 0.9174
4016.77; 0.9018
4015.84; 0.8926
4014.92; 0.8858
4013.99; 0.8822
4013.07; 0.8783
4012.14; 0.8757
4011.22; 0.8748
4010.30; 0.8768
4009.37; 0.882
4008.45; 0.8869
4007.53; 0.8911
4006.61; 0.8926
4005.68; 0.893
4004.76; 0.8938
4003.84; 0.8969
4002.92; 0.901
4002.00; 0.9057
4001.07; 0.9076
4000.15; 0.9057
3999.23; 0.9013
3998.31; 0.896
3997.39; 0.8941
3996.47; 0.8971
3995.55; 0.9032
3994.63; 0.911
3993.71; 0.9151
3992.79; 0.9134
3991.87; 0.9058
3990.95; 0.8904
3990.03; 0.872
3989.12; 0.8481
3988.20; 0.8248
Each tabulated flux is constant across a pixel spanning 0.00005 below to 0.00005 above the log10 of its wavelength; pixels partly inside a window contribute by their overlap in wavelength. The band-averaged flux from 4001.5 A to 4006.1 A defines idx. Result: 0.898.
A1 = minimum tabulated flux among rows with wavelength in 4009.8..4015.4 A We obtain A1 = 0.8748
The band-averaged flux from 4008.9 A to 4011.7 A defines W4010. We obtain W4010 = 0.879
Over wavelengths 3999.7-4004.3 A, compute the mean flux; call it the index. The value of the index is 0.903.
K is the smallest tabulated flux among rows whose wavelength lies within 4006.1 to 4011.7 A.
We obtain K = 0.8748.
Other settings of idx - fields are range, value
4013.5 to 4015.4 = 0.885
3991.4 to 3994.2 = 0.911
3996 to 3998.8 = 0.896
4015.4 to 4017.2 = 0.895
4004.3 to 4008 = 0.893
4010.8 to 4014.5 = 0.877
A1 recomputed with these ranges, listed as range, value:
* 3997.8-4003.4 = 0.896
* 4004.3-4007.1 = 0.8926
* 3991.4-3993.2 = 0.9058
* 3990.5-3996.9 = 0.8904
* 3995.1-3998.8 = 0.8941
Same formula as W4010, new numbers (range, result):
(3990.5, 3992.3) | 0.898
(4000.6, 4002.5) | 0.904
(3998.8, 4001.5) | 0.906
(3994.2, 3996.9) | 0.904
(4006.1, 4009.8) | 0.889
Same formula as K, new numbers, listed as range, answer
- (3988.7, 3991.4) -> 0.8481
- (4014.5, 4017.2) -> 0.8858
